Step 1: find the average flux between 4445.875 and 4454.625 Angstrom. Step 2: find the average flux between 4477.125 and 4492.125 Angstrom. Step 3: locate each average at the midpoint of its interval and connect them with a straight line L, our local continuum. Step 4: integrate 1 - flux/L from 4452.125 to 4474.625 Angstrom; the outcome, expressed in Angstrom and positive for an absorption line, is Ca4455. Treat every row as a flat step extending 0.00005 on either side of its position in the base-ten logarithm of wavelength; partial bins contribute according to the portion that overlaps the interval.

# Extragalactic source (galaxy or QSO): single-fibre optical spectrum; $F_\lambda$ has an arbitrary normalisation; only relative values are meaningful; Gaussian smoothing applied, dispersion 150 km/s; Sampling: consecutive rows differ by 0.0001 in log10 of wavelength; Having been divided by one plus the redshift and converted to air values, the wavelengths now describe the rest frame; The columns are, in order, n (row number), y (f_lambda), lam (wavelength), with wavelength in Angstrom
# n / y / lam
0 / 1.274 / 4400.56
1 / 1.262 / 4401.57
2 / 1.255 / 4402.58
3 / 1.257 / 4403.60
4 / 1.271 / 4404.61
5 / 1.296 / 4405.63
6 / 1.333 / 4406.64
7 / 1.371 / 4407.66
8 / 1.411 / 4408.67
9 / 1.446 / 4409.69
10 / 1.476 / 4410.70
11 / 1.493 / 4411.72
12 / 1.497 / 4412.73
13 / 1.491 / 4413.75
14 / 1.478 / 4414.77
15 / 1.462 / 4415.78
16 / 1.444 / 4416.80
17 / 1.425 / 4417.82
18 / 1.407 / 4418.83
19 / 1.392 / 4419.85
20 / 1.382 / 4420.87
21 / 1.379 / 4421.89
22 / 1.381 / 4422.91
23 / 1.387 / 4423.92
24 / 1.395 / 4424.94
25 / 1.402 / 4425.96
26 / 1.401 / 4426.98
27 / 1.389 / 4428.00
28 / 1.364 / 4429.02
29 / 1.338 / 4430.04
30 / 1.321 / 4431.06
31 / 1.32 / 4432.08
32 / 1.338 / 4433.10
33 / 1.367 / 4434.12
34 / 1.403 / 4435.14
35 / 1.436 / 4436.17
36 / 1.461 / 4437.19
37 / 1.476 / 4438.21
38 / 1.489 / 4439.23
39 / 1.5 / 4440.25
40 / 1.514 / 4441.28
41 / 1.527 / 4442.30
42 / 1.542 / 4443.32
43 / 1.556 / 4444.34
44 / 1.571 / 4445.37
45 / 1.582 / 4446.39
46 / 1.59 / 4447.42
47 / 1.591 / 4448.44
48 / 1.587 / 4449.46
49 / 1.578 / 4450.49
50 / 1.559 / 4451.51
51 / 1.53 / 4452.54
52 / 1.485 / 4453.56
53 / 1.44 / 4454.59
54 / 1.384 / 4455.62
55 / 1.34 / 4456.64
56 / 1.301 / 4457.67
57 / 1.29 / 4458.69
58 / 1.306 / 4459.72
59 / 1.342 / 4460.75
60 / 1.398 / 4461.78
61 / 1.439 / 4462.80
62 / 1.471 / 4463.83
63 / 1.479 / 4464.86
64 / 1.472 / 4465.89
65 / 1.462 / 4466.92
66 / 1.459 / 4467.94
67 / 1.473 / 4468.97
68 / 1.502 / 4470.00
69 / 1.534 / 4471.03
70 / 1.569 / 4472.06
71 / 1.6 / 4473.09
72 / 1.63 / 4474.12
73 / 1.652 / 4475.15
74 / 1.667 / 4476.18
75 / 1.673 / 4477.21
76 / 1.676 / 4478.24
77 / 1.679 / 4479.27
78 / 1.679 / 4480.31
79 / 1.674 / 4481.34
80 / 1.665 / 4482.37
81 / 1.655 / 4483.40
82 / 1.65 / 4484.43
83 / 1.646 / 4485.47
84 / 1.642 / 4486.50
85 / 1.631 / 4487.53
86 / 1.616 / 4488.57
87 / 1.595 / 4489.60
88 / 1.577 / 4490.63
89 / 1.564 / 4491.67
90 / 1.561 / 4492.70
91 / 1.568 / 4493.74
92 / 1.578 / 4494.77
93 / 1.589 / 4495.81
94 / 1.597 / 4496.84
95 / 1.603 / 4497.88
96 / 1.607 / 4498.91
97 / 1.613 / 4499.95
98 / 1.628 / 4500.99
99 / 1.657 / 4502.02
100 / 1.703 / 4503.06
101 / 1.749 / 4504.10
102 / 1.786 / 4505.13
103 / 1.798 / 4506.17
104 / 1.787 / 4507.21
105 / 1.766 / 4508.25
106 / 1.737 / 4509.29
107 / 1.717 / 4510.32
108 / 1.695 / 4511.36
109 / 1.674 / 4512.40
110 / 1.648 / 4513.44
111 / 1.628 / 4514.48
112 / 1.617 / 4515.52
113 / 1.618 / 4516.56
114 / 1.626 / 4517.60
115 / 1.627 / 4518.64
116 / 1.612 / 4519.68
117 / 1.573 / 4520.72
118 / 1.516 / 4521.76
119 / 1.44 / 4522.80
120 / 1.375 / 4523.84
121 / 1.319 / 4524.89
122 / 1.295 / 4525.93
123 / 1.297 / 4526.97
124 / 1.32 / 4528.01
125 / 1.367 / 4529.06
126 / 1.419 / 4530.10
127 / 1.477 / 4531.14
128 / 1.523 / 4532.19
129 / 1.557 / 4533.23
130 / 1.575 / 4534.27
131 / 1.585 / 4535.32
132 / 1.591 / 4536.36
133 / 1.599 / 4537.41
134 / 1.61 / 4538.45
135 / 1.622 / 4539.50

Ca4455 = 2.0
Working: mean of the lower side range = 1.56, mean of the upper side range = 1.64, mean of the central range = 1.45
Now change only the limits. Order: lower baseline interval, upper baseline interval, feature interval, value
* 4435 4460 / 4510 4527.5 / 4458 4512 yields -2.91 Angstrom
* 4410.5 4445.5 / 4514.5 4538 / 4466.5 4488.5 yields -2.17 Angstrom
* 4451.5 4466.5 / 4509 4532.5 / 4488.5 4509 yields -2.27 Angstrom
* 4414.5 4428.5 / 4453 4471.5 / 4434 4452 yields -1.35 Angstrom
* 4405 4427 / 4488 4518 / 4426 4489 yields 0.94 Angstrom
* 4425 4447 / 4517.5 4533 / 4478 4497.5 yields -2.37 Angstrom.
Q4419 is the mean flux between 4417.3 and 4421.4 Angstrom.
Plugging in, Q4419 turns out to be 1.4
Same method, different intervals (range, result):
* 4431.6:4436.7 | 1.37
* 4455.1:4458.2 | 1.34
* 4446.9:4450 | 1.59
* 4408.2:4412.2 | 1.46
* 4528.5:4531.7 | 1.42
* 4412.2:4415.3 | 1.49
